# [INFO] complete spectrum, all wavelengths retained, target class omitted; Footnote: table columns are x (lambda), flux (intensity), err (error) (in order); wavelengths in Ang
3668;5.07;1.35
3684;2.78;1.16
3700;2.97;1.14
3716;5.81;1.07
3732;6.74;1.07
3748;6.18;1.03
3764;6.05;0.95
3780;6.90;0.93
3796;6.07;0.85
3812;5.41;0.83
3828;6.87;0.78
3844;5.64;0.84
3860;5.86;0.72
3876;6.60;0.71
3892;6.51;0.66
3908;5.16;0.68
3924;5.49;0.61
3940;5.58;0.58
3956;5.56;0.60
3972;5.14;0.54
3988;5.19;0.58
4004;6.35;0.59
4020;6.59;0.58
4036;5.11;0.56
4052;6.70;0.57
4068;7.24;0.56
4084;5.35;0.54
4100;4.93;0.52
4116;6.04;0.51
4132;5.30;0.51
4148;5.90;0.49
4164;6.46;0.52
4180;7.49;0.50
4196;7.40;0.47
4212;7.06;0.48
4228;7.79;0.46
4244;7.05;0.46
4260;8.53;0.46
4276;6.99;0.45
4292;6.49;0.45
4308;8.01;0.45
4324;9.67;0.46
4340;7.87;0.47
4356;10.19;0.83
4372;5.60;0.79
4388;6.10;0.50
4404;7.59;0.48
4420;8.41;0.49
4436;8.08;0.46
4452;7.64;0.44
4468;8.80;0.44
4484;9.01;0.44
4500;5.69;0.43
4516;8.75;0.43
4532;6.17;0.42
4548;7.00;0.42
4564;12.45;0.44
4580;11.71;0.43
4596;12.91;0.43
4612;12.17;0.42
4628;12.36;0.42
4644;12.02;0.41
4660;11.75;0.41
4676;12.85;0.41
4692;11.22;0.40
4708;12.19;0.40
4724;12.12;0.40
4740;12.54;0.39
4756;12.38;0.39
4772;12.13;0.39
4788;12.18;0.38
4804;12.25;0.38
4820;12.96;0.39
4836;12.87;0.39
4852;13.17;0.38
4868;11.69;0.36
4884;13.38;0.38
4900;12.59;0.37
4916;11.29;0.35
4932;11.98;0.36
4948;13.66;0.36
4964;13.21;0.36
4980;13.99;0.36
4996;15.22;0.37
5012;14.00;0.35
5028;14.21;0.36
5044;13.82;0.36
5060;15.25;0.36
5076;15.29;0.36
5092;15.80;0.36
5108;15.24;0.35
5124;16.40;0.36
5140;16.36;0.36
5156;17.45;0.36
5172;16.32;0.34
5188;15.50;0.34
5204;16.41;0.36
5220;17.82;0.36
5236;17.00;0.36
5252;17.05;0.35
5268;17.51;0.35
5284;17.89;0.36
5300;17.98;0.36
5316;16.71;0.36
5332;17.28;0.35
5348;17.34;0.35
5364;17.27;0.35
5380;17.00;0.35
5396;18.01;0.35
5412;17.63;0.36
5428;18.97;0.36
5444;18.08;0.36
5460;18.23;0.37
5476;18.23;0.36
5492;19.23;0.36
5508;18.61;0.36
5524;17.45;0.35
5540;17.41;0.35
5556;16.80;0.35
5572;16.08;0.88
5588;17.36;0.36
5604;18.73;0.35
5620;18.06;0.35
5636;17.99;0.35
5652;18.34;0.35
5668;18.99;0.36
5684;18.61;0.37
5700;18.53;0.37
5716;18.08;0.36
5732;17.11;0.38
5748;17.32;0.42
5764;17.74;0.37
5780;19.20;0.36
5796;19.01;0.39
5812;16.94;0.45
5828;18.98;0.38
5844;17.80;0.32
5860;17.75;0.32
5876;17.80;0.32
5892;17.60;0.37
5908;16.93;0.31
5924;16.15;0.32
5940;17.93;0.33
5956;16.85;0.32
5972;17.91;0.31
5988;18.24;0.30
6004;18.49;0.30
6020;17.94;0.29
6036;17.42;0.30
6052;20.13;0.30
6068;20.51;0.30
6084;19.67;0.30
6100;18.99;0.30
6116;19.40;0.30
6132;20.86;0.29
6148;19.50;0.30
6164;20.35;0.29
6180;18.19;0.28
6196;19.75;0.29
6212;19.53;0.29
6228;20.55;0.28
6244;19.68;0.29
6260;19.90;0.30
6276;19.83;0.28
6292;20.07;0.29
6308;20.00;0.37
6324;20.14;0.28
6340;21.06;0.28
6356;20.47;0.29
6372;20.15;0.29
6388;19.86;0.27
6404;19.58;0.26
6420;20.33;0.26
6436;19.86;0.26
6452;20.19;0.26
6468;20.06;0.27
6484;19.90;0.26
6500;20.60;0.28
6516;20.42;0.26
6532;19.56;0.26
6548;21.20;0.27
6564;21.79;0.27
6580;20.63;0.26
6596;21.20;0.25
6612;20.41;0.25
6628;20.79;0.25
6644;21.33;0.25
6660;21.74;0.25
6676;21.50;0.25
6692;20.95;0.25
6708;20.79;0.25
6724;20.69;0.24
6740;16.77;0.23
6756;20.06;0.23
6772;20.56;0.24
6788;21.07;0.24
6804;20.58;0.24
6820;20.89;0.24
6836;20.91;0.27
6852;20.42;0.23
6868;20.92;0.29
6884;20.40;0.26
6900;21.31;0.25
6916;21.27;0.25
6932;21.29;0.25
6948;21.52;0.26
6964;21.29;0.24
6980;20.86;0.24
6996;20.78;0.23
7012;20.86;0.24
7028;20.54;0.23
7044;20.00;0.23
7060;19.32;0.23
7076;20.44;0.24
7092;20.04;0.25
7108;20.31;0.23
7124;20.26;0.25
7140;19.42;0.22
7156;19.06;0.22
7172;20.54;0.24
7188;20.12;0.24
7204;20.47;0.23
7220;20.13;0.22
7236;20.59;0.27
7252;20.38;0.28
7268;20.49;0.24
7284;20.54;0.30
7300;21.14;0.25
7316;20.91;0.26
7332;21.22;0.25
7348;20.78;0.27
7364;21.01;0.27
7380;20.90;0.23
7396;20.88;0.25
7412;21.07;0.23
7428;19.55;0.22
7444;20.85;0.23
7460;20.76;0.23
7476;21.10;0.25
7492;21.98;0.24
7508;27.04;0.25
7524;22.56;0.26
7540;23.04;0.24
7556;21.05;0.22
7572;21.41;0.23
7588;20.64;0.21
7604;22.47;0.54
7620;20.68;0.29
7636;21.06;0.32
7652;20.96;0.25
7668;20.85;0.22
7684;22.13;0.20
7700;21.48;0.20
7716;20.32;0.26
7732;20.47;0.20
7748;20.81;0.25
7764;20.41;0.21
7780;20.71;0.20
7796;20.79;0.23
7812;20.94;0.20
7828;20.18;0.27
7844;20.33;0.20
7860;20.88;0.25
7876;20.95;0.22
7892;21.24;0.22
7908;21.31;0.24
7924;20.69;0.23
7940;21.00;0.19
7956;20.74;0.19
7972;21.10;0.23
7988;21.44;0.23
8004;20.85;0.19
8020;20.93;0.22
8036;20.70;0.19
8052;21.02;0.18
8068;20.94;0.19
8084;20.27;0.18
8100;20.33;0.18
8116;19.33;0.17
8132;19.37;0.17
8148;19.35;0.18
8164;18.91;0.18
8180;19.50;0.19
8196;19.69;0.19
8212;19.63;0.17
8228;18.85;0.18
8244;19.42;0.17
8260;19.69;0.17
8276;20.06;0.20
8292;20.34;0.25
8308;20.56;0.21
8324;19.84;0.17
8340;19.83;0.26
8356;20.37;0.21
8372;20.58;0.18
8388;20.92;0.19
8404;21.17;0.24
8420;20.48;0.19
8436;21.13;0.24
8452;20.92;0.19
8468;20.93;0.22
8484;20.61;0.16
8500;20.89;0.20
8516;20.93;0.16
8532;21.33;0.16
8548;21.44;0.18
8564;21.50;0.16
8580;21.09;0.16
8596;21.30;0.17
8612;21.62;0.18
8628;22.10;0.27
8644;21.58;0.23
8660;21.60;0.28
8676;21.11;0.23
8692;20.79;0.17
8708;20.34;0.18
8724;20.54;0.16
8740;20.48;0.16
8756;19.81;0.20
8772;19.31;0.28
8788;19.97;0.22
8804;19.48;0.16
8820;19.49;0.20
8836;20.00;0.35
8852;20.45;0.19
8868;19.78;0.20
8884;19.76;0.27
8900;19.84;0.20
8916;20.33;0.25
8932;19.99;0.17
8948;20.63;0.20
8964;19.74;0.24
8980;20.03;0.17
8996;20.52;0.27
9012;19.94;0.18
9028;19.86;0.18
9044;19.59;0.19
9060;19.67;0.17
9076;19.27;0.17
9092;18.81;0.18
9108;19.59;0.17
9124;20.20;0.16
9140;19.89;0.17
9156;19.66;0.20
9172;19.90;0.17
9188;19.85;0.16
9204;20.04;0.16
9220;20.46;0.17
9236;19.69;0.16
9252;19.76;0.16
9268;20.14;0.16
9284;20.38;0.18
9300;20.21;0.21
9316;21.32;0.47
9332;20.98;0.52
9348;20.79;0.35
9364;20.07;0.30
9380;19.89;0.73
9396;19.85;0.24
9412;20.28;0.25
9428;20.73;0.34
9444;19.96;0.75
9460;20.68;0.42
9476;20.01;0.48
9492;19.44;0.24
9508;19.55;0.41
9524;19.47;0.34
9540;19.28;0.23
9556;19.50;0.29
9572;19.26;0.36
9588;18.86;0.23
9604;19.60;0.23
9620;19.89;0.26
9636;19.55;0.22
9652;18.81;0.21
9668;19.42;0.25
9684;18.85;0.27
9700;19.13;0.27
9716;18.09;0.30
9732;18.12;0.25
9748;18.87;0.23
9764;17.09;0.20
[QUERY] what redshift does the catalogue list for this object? 0.14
